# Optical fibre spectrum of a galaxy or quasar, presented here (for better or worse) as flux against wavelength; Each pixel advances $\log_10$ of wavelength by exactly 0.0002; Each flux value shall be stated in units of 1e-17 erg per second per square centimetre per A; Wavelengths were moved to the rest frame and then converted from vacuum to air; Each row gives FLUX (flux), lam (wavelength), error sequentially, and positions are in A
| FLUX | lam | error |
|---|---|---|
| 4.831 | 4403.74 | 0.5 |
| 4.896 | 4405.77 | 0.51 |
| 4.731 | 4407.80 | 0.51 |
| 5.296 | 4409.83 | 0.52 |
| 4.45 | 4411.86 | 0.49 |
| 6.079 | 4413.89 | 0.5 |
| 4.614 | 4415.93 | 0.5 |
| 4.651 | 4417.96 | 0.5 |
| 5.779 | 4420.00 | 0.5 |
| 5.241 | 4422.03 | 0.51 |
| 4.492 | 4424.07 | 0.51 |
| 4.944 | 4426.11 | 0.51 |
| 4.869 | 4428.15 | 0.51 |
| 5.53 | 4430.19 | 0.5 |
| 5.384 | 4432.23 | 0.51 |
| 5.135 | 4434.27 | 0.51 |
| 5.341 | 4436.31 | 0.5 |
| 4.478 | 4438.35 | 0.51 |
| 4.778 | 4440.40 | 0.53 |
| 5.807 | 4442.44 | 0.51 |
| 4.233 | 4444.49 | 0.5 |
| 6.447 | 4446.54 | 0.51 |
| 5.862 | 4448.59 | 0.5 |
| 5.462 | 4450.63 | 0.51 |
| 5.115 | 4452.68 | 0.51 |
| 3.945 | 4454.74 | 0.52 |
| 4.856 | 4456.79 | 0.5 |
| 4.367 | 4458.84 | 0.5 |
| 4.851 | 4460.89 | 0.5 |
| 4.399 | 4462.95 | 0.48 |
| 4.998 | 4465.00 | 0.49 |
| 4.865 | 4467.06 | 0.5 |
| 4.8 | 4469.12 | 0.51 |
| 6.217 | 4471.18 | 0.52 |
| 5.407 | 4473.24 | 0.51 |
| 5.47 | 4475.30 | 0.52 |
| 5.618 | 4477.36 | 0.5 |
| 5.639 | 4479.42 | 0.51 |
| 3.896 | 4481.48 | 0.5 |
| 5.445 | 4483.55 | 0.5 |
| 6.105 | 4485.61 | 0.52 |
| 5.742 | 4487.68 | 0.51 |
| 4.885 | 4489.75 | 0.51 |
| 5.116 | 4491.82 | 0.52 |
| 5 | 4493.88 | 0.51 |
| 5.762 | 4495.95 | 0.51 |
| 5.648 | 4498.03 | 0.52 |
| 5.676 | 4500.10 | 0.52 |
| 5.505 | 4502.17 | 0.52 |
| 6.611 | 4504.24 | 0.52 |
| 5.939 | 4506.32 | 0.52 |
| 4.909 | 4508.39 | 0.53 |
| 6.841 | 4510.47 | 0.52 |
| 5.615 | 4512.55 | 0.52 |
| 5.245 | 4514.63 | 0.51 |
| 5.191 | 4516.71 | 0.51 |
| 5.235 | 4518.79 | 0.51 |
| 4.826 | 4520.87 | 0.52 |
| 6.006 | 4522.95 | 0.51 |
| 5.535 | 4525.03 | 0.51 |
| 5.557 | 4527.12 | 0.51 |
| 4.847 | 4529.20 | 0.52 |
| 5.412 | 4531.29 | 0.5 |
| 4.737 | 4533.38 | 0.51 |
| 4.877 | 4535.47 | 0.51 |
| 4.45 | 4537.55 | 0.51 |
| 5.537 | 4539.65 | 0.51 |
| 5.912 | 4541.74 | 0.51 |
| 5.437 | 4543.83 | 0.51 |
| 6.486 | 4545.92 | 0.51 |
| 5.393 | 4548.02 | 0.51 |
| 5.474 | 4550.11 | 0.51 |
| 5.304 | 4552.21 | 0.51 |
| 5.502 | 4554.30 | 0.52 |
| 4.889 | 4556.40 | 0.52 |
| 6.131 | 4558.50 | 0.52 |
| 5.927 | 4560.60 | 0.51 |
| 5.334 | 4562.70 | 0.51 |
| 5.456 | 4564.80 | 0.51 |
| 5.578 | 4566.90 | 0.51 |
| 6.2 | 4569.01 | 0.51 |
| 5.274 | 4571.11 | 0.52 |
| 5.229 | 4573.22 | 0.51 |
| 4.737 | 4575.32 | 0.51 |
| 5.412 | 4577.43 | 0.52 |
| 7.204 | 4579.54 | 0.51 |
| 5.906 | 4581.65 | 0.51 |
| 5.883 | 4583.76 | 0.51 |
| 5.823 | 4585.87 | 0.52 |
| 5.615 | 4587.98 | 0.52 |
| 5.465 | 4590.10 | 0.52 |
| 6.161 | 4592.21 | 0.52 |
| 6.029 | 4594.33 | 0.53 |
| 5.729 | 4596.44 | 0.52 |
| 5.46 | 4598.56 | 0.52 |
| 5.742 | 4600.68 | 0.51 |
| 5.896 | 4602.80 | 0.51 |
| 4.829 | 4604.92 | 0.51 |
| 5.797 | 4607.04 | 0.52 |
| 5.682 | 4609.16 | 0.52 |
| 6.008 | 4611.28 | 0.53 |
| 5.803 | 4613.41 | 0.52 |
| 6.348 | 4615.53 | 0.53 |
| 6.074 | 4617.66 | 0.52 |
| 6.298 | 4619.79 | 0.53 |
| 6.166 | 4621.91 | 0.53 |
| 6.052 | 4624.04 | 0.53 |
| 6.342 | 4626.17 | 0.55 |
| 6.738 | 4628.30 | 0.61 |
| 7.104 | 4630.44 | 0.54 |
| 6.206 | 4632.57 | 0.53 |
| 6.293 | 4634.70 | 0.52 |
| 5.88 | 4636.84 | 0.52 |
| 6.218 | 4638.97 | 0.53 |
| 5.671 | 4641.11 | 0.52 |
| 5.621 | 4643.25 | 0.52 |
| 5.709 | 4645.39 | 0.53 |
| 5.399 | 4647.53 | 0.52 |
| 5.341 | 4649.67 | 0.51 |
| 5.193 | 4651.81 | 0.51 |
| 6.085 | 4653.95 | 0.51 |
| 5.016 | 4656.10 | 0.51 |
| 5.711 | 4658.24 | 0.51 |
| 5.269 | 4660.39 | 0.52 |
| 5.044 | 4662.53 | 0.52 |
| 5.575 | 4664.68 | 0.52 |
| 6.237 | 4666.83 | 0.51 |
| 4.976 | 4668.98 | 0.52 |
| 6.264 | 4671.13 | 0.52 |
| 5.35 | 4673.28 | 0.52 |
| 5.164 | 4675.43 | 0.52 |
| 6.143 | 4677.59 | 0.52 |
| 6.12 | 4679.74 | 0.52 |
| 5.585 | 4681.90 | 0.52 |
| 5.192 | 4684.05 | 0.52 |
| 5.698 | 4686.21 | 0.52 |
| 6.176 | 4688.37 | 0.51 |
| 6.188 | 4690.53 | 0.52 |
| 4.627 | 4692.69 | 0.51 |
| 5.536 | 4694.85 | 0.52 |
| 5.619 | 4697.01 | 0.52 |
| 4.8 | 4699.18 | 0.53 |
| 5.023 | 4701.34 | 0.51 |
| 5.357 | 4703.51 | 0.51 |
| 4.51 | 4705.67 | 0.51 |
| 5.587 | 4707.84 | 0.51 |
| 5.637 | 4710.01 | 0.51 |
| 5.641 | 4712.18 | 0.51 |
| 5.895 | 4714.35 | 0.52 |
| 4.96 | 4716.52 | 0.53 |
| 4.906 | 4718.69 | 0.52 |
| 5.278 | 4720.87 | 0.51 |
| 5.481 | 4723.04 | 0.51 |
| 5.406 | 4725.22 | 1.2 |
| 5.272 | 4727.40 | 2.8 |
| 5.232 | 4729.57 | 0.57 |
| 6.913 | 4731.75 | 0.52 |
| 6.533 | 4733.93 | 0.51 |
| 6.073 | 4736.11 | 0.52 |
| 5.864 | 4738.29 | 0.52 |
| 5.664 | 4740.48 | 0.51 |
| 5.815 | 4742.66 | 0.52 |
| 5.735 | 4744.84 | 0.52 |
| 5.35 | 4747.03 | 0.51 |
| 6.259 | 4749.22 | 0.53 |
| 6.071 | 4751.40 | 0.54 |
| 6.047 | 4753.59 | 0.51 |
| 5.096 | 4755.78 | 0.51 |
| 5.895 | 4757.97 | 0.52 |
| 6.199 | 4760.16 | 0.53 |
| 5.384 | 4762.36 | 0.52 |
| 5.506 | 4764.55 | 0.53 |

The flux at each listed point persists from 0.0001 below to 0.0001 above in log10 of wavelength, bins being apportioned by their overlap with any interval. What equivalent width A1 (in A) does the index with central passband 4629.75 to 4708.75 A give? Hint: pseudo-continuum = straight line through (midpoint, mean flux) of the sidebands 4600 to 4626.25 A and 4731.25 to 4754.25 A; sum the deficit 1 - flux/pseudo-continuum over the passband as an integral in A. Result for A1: 4.7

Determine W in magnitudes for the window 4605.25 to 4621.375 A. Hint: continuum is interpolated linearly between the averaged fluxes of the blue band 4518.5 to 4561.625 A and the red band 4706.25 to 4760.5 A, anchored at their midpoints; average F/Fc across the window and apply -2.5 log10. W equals -0.08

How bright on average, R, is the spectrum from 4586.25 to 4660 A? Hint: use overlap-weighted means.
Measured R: 5.87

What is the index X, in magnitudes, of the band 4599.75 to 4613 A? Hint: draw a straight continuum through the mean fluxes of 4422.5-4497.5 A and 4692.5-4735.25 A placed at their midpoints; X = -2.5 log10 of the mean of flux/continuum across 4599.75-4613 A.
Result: -0.07 mag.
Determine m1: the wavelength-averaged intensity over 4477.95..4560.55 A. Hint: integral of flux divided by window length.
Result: 5.45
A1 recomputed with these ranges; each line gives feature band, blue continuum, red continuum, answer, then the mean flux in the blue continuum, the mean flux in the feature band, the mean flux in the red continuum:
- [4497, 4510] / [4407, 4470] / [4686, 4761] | -1.5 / 5.03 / 5.77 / 5.61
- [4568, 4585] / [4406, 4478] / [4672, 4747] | -1.3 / 5.1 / 5.73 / 5.56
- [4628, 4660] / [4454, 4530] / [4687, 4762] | -2.0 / 5.32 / 5.84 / 5.61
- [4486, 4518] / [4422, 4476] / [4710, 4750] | -2.4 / 5.08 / 5.59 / 5.68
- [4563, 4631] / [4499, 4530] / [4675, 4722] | -4.3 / 5.58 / 5.86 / 5.44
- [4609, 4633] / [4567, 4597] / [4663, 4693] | -2.2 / 5.76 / 6.26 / 5.68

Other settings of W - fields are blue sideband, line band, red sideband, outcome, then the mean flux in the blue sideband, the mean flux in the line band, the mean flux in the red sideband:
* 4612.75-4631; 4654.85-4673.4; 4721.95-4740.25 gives 0.12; 6.31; 5.51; 5.84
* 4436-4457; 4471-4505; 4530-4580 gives -0.05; 5.12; 5.49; 5.47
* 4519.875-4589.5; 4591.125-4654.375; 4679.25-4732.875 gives -0.08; 5.51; 5.93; 5.46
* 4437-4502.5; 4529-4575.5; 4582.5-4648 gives 0.04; 5.2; 5.42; 5.94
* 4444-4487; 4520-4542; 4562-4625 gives 0.05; 5.16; 5.22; 5.78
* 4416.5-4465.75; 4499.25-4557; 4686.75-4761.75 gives -0.05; 5.04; 5.47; 5.61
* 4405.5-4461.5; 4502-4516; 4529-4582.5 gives -0.09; 5.06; 5.81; 5.5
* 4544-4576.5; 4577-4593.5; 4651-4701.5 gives -0.08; 5.53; 5.95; 5.54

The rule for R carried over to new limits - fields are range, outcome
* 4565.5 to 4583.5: 5.7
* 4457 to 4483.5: 5.05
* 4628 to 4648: 6.08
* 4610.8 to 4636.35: 6.28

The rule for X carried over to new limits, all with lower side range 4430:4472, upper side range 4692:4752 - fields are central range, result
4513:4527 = -0.04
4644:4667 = -0.01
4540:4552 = -0.09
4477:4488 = -0.05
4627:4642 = -0.17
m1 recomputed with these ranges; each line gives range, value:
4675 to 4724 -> 5.44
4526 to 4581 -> 5.48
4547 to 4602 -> 5.65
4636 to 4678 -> 5.58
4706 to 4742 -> 5.62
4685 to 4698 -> 5.64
